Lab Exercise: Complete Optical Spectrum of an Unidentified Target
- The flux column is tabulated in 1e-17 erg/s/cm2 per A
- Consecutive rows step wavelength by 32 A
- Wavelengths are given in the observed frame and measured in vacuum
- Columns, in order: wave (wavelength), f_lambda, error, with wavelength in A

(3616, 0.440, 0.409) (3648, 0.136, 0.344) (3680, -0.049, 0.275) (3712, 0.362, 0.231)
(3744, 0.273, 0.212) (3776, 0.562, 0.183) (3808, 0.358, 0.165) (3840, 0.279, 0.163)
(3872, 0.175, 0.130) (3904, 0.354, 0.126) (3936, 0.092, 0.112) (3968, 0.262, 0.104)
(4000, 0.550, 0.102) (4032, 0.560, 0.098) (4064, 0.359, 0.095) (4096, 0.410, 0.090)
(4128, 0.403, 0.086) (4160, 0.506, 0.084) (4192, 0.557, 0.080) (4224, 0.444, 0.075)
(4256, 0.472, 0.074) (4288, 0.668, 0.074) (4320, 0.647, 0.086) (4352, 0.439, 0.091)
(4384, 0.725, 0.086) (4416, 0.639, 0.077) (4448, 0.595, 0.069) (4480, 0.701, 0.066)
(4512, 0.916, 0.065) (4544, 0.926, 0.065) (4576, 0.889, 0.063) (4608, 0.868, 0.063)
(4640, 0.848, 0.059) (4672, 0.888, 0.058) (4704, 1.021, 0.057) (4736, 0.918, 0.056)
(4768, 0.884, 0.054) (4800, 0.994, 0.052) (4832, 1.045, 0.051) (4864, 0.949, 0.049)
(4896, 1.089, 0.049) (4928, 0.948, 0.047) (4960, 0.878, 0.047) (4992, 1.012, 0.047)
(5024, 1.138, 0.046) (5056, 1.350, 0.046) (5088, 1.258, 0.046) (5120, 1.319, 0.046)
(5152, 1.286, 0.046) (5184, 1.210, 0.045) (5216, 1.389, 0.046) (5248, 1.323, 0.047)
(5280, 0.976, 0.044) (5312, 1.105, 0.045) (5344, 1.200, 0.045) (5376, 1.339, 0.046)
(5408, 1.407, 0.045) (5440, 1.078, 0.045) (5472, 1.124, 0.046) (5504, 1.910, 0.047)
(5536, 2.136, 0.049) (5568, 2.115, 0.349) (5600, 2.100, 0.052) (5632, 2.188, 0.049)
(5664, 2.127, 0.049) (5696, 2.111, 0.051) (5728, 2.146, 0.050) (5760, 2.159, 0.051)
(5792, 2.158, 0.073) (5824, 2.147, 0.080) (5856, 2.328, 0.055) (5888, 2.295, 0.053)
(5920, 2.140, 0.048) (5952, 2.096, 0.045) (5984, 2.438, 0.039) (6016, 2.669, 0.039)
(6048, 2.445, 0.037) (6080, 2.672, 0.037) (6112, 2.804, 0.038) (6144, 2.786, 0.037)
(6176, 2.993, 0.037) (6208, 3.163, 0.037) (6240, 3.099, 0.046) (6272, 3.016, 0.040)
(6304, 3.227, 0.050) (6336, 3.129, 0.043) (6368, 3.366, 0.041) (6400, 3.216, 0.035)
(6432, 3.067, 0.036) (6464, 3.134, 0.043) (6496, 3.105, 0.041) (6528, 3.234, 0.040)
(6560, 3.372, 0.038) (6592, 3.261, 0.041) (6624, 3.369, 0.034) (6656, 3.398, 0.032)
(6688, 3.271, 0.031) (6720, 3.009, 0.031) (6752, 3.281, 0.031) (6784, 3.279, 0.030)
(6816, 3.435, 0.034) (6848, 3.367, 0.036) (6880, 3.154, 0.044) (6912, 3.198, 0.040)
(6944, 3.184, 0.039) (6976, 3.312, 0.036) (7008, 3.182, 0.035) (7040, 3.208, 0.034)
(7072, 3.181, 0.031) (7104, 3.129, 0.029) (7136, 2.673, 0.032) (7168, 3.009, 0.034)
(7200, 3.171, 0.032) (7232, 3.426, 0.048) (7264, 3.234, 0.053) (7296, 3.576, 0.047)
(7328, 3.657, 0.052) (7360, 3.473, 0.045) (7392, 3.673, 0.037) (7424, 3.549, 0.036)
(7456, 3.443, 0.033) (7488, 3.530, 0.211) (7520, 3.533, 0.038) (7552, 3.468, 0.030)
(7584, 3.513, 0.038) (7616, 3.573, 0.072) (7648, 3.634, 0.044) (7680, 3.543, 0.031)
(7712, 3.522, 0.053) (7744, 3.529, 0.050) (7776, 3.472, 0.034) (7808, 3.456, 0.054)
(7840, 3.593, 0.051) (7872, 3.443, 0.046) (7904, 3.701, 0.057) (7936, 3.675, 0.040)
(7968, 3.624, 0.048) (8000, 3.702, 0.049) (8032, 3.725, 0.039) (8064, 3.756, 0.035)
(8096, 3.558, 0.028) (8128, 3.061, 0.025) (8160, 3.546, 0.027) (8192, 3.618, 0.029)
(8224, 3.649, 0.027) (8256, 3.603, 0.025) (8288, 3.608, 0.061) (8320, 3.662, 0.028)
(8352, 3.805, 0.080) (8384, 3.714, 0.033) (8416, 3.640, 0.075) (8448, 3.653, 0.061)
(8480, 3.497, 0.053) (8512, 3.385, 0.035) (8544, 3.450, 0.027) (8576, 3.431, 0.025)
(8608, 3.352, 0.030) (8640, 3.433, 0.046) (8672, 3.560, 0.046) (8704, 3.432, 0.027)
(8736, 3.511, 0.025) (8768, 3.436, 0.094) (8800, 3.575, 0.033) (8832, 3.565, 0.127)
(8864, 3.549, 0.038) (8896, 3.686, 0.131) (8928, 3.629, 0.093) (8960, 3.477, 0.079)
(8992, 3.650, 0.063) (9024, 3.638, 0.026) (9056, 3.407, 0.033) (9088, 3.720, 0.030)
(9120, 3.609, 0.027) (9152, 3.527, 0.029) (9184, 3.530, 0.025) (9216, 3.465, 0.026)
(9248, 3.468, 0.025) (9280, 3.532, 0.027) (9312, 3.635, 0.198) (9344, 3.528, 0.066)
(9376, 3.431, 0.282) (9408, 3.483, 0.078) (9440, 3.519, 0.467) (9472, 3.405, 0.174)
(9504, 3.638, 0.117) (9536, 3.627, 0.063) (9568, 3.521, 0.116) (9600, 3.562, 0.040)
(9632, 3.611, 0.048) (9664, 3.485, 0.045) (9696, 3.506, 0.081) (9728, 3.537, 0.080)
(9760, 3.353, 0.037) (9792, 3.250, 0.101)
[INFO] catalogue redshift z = 0.38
